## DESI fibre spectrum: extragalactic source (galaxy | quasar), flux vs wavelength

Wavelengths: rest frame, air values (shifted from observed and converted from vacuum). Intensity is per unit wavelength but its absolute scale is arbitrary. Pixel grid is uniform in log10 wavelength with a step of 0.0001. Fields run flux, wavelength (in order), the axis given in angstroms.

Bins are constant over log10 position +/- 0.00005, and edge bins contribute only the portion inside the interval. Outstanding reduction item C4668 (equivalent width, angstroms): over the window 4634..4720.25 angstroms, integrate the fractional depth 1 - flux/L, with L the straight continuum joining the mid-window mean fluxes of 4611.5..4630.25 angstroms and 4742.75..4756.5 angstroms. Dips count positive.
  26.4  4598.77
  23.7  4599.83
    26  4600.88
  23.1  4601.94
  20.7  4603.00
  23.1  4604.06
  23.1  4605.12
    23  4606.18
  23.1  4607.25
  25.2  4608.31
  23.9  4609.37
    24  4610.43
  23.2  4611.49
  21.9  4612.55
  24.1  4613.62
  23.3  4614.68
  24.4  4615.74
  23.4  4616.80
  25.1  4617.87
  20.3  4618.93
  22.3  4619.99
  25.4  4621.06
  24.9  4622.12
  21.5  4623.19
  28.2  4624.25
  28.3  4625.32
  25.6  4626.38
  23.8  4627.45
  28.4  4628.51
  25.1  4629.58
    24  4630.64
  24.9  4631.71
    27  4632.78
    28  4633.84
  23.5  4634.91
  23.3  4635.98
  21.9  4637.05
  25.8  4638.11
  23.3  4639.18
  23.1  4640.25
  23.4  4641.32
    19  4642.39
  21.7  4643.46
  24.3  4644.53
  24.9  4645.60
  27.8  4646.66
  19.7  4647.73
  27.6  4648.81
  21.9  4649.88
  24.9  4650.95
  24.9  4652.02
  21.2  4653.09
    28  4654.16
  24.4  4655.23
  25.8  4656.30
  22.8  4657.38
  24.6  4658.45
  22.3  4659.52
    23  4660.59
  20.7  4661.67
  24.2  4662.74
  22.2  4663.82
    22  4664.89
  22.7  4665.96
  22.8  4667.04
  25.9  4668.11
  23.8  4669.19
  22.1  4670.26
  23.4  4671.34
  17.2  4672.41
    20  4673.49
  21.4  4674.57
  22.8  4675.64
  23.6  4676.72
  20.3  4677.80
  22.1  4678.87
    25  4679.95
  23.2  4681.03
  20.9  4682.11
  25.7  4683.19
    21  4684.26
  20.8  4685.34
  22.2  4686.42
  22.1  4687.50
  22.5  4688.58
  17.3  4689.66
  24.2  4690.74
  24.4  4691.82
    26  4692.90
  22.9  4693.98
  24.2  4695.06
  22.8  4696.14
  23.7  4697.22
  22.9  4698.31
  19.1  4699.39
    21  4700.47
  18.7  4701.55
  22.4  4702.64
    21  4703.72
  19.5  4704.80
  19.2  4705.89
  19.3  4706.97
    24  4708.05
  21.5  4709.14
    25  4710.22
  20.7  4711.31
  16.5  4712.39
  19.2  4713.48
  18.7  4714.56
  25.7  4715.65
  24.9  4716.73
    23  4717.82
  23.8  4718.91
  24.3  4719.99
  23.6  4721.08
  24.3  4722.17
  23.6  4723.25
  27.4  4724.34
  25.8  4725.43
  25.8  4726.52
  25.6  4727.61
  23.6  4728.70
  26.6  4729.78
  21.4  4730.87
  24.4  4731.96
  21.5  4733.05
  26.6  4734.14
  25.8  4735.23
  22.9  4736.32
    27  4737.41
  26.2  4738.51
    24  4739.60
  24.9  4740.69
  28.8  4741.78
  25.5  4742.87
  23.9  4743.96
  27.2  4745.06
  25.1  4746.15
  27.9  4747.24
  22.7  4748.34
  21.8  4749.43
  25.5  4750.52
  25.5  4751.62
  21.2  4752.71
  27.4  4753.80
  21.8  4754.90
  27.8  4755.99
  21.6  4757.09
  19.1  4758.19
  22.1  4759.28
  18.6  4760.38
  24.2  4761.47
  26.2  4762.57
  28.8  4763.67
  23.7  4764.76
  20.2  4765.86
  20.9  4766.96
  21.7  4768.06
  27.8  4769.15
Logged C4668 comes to 6.93 angstroms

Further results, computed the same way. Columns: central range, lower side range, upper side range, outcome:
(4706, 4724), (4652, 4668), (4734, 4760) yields 1.36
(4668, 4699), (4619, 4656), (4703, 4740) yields 1.70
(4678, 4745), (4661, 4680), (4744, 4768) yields -0.47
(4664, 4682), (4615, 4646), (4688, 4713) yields 0.28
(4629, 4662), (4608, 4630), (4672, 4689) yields -0.92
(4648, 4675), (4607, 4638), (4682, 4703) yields 0.09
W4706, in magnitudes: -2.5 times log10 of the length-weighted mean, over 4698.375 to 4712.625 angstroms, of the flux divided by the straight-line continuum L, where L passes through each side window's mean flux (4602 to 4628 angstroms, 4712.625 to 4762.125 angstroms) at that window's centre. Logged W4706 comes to 0.16 mag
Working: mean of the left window 23.8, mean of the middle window 20.8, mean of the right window 24.1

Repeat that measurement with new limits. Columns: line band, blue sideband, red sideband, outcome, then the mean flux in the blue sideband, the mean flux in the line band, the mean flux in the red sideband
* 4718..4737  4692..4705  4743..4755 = -0.04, 22.2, 24.5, 24.7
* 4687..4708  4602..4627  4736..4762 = 0.11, 23.8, 21.8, 24.3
